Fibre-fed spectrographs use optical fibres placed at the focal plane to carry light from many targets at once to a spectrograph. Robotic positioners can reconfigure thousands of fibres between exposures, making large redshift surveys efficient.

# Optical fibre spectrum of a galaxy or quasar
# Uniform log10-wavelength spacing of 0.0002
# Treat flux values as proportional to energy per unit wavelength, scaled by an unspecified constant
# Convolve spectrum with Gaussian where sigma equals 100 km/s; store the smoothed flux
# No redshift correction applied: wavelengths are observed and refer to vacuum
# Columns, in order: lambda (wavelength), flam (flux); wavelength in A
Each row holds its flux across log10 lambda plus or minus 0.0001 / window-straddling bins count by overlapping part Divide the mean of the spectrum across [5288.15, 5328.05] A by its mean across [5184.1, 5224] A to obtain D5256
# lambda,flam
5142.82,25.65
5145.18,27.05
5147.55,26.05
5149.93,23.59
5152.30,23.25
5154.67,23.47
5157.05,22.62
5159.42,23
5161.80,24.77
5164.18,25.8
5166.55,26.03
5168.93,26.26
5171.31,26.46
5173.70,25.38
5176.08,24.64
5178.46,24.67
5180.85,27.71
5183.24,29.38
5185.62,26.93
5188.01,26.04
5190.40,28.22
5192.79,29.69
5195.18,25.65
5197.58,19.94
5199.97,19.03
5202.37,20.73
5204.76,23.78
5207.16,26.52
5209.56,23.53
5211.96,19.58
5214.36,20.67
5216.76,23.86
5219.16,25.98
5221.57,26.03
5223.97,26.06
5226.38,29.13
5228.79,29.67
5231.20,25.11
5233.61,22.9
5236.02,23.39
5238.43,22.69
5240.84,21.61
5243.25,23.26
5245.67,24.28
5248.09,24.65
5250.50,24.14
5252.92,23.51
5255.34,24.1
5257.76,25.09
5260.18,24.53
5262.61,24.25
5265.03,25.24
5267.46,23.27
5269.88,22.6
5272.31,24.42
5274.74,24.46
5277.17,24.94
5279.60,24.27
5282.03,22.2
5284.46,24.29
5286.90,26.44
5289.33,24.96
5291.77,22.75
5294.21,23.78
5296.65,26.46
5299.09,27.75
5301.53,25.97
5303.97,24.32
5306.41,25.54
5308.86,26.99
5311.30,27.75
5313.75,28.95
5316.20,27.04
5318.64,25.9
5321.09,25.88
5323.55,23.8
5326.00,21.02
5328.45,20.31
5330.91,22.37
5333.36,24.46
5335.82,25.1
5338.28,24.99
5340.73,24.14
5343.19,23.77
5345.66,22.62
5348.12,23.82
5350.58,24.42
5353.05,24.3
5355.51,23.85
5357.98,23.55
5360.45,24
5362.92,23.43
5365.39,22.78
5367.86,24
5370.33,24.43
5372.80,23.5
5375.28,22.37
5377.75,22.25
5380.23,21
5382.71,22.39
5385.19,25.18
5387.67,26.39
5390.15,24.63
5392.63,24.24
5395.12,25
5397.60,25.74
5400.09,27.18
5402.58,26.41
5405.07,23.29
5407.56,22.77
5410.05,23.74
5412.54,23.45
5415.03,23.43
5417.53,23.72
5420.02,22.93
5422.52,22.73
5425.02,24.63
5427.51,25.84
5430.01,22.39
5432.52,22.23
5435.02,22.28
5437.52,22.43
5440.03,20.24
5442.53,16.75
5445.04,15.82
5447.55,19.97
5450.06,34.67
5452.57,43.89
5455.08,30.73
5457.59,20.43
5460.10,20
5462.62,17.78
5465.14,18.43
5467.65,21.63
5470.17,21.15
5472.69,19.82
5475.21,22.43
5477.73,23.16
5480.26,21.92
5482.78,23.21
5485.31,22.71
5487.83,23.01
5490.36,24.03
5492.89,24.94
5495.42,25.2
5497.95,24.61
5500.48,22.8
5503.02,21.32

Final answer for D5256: 1.05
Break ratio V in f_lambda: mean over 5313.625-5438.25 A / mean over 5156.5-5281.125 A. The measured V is 0.97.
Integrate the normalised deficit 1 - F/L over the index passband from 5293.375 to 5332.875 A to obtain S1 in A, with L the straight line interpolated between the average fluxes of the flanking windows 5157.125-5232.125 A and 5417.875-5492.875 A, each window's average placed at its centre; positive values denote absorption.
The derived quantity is -1.7 A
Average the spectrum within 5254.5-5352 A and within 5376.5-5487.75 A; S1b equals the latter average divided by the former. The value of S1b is 0.95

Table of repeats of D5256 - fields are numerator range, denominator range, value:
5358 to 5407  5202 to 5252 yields 0.99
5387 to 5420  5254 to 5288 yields 1.01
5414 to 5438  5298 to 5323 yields 0.88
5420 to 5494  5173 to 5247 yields 0.93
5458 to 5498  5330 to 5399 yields 0.92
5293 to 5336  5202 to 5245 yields 1.04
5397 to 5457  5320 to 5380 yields 1.04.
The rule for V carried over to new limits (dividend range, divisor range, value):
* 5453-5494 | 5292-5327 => 0.88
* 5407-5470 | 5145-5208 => 0.93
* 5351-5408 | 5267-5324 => 0.95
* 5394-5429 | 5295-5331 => 0.96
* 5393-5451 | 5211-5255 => 0.96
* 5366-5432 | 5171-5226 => 0.96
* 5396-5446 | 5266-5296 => 0.95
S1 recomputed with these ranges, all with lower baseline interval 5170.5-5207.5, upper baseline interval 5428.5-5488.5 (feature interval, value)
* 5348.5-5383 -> 0.5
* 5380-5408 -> -1.6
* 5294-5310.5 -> -1.2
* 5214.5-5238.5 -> -0.5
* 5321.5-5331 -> 0.7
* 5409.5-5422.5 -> -0.1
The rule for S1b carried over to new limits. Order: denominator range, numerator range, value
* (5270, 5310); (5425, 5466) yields 0.94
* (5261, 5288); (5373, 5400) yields 0.99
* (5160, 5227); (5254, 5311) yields 0.99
